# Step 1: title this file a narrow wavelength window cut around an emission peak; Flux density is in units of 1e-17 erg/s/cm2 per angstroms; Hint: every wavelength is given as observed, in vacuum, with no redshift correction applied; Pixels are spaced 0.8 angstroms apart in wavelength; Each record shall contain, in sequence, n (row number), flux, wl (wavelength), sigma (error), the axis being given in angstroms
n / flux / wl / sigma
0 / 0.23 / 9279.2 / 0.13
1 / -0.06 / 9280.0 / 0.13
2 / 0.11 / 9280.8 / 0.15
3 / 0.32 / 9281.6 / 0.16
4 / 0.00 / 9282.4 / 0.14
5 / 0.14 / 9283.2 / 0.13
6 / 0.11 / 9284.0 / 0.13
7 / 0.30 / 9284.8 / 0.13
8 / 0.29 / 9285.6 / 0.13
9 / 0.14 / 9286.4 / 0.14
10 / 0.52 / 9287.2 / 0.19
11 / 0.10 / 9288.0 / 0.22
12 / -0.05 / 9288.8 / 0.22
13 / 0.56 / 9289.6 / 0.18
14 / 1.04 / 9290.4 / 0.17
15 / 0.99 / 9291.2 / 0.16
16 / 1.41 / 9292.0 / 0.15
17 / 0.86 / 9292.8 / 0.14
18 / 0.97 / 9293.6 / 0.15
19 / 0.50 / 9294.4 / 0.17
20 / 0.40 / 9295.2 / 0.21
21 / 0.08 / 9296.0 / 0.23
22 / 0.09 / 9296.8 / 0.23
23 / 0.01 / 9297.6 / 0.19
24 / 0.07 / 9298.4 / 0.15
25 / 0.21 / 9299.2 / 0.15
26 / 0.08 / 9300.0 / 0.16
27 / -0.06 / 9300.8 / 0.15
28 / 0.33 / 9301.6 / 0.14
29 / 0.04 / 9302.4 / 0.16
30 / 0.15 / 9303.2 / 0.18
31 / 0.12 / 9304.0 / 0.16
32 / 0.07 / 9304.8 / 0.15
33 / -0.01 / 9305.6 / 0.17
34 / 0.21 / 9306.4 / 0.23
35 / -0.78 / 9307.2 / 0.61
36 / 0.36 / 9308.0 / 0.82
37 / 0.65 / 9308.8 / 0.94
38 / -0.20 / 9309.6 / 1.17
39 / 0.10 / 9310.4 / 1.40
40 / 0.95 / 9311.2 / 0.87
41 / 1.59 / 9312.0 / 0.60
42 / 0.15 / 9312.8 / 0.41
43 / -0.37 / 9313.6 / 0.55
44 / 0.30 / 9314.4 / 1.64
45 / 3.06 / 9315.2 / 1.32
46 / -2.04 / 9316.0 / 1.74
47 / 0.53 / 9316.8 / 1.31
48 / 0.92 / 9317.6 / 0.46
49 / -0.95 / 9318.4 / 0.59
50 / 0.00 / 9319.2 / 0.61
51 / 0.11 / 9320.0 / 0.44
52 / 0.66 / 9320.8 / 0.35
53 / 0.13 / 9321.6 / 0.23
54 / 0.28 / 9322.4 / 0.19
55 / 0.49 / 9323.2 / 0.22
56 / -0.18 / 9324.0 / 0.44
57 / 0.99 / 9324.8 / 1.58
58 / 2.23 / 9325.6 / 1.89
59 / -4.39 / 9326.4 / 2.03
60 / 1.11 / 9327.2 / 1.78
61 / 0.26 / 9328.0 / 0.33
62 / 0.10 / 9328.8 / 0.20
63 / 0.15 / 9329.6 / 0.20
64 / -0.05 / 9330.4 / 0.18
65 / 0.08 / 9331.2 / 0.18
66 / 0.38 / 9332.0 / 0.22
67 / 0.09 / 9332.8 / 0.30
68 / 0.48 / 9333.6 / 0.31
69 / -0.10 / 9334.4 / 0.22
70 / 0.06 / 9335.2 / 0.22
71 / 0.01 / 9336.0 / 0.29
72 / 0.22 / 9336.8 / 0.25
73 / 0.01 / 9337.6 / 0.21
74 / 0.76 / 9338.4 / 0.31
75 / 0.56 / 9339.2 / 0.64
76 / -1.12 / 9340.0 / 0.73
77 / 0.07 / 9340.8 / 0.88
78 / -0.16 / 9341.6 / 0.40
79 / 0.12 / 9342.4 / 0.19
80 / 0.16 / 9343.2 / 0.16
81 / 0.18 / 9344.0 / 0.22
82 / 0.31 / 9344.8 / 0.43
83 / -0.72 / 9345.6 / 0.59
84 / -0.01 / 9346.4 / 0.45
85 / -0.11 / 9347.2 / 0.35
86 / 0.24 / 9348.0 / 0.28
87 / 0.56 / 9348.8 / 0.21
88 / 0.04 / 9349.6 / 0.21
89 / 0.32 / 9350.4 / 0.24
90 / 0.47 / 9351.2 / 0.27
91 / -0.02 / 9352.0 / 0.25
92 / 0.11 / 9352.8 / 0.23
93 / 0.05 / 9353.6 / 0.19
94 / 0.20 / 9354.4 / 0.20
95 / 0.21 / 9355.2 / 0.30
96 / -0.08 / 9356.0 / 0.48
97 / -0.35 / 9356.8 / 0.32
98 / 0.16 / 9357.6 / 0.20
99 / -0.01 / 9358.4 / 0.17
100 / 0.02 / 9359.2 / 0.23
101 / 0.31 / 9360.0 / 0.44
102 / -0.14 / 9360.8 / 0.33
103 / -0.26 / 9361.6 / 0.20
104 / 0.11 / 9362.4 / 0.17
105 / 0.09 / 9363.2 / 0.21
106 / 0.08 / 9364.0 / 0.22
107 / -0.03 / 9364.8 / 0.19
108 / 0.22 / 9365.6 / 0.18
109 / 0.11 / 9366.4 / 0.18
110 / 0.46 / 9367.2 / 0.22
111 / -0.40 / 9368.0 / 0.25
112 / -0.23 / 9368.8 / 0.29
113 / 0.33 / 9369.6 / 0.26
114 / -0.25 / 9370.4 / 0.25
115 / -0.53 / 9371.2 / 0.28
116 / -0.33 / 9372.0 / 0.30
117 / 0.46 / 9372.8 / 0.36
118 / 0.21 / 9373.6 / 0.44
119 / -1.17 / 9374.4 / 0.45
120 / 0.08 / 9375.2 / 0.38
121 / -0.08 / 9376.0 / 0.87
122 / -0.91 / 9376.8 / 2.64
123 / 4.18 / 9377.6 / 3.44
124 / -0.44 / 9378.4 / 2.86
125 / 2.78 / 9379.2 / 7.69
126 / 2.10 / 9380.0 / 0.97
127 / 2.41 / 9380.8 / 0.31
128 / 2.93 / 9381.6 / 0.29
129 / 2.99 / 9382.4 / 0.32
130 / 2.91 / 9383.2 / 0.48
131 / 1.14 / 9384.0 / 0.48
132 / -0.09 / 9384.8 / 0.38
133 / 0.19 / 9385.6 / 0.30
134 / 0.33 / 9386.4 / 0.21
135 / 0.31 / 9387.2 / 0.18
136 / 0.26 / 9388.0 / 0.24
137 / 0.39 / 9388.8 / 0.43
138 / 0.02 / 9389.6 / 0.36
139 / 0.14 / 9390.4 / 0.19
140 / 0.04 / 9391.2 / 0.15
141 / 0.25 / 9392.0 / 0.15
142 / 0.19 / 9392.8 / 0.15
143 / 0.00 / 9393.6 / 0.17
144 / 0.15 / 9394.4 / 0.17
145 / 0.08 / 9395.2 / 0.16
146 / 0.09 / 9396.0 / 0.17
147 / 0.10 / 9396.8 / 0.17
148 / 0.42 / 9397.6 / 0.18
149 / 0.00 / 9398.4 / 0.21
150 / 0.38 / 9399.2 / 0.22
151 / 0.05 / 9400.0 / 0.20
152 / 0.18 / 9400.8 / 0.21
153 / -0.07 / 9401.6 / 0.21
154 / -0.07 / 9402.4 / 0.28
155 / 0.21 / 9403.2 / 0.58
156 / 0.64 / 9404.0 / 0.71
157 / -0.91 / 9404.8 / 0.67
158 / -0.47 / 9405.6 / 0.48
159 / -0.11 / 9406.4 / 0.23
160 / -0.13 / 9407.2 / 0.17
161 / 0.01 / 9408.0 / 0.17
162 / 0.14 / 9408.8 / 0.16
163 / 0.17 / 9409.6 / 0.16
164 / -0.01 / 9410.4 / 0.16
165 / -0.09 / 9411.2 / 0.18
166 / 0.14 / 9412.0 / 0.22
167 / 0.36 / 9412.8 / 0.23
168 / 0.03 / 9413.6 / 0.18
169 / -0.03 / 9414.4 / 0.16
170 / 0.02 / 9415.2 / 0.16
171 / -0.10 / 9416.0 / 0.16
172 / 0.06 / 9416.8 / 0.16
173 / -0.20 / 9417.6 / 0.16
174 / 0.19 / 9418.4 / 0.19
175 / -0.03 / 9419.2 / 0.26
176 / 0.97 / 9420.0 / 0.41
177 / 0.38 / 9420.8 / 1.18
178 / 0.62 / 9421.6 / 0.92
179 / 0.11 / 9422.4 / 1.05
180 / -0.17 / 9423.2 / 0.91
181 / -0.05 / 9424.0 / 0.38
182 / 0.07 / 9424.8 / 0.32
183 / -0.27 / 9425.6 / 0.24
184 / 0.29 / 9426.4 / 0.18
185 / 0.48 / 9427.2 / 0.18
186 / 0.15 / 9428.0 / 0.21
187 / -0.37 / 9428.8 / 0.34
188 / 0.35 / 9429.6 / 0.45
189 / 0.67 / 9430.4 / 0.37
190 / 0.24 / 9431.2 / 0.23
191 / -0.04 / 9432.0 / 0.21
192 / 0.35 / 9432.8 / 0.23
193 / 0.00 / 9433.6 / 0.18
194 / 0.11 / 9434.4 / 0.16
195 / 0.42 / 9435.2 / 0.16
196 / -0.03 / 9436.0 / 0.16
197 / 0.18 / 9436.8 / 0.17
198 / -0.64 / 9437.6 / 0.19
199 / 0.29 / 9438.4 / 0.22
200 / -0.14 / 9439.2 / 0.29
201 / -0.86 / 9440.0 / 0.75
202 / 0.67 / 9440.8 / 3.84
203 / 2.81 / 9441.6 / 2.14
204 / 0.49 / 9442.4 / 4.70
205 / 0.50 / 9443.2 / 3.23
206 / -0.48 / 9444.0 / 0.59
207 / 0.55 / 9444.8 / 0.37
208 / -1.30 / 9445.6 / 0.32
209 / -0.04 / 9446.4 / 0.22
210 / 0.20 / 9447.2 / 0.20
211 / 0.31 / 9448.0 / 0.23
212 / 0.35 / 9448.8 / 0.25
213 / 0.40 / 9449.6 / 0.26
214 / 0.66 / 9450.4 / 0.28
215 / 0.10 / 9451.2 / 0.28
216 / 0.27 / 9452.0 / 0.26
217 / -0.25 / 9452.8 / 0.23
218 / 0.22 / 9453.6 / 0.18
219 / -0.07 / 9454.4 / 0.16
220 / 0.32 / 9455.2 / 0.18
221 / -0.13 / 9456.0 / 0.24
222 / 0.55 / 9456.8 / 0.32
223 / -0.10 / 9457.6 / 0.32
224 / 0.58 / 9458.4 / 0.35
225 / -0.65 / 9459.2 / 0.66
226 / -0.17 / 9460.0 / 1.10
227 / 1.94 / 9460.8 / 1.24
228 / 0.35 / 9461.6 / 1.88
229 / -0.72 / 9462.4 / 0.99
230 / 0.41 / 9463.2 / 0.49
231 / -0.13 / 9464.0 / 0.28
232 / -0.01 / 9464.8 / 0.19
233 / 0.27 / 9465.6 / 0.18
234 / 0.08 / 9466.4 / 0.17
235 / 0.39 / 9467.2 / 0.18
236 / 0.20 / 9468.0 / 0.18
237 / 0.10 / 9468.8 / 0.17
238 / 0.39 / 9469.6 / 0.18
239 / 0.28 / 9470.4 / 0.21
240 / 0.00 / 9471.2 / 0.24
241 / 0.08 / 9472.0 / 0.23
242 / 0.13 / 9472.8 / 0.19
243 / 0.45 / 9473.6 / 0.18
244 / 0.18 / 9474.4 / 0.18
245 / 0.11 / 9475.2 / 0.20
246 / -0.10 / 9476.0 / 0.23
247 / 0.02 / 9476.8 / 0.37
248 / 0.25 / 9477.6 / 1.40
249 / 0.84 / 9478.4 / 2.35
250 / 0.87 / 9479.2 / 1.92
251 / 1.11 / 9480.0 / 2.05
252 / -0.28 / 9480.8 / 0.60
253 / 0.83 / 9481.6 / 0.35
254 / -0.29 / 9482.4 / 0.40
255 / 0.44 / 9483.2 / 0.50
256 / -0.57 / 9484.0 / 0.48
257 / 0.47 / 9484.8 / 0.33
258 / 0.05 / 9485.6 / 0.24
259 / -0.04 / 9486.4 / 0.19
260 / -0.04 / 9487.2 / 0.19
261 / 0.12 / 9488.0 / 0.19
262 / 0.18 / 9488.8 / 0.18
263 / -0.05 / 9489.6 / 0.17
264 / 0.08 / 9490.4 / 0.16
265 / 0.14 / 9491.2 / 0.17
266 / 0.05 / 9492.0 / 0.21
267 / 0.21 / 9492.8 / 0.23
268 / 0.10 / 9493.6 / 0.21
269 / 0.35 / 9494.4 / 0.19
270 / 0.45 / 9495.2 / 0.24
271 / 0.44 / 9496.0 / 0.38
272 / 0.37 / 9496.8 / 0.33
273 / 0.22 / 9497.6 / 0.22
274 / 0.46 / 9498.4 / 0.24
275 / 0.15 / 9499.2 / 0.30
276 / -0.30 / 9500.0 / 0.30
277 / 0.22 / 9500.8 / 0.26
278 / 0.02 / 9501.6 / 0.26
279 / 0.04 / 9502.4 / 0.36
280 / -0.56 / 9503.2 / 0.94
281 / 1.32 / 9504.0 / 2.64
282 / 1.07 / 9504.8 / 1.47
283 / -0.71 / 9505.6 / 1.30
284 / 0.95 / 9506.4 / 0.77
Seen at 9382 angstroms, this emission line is [O III] 5007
